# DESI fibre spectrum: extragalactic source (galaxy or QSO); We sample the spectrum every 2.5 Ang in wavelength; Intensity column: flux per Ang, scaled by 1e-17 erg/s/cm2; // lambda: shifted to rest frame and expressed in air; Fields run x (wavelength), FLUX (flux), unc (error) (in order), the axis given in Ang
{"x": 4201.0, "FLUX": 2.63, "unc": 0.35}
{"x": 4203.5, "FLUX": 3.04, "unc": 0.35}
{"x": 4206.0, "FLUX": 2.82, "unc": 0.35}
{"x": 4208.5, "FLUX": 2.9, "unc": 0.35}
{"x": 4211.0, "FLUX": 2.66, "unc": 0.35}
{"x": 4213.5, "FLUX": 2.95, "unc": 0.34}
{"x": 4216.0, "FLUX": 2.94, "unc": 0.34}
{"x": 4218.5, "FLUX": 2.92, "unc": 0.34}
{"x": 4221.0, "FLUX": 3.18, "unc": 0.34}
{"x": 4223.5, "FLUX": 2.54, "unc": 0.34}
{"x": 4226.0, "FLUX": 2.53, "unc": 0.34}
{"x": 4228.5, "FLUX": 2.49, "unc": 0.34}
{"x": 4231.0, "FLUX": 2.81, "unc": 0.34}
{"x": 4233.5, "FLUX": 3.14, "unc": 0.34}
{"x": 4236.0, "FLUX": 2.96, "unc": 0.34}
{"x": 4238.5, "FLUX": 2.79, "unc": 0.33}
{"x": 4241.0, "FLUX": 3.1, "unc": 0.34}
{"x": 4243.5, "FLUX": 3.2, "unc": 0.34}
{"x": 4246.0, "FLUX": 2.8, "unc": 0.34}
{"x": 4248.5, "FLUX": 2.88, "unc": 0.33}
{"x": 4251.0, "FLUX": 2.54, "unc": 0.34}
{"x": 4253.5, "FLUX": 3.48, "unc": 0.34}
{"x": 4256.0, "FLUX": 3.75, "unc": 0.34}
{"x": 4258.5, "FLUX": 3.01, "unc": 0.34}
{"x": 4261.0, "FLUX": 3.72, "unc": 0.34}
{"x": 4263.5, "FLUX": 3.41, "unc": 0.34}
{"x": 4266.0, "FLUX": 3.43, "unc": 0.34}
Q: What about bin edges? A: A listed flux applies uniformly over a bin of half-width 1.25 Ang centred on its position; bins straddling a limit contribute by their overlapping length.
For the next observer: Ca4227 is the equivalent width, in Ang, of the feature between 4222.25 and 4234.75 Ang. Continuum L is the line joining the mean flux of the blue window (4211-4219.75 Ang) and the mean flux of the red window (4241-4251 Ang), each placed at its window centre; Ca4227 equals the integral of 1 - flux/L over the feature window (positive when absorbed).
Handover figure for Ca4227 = 0.9 Ang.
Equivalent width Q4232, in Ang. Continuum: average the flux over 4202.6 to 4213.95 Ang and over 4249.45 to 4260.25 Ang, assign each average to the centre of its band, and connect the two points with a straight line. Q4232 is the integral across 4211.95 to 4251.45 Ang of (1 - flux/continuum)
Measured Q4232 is 2.22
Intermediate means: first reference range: 2.86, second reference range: 3.21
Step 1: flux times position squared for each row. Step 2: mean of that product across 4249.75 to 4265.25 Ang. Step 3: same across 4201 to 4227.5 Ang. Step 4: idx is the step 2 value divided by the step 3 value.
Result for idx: 1.20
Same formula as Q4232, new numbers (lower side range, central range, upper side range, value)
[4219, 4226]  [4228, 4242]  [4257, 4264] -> 0.47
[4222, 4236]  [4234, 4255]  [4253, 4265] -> 0.85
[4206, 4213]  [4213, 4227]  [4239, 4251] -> 0.00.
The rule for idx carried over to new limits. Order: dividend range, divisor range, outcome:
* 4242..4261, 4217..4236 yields 1.13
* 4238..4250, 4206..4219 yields 1.05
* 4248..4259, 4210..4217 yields 1.13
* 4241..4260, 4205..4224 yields 1.10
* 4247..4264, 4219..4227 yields 1.19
